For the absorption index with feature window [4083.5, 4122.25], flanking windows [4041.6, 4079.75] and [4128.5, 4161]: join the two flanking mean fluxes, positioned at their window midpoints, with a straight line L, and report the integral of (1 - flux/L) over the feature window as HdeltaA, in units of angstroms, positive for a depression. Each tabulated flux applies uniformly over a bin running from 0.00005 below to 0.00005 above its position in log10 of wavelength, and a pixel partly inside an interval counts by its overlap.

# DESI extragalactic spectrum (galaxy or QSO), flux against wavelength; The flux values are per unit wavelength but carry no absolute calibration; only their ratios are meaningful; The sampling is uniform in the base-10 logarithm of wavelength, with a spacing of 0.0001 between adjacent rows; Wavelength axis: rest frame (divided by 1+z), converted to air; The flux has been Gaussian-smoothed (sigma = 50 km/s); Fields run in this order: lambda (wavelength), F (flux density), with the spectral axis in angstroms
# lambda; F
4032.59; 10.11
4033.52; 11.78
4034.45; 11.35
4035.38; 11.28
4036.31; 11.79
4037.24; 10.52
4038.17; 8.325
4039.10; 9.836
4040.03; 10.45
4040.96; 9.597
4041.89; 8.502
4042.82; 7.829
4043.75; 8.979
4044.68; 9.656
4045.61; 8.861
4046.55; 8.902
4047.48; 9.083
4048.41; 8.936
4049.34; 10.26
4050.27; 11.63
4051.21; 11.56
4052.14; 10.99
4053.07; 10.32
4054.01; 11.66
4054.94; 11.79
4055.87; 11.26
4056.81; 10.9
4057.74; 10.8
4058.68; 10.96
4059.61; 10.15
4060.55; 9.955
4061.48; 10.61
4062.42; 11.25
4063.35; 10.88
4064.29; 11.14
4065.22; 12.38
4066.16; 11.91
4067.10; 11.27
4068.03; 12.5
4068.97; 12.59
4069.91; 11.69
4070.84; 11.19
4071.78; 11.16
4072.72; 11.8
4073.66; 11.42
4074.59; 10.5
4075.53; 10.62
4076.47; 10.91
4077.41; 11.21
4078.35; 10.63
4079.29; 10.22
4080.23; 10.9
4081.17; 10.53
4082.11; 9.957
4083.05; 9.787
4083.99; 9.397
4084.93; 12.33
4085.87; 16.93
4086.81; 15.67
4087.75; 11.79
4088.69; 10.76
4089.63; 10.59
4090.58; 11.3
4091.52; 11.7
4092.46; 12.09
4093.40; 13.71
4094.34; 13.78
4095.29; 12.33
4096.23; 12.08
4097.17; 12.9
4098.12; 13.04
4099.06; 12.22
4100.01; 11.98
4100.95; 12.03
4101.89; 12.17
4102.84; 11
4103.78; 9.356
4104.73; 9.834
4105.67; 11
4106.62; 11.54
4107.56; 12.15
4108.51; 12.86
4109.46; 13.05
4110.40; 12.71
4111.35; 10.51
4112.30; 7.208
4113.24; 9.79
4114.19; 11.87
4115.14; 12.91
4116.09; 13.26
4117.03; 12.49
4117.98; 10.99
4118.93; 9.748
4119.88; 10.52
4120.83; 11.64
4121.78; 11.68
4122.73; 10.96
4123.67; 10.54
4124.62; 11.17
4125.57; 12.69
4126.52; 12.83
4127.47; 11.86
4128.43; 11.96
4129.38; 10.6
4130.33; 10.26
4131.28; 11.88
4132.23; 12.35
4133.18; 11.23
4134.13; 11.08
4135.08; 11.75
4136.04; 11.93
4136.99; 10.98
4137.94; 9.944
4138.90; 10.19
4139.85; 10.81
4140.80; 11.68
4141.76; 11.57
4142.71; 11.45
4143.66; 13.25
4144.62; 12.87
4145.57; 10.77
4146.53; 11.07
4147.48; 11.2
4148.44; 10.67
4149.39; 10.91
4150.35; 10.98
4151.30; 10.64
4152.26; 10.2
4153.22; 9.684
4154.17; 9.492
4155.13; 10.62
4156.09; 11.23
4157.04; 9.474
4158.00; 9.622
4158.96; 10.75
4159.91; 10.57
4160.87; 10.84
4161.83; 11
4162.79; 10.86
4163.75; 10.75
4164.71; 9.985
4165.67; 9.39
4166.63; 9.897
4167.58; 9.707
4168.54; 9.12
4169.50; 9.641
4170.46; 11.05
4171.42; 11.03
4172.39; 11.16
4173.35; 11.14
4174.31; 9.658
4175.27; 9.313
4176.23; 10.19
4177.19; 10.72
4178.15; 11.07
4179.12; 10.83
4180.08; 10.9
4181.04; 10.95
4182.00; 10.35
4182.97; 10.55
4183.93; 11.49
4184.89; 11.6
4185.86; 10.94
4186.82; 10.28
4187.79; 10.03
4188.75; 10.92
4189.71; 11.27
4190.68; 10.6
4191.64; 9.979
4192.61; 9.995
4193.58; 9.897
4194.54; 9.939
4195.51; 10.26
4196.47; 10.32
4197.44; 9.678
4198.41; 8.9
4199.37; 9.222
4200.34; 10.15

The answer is -3.5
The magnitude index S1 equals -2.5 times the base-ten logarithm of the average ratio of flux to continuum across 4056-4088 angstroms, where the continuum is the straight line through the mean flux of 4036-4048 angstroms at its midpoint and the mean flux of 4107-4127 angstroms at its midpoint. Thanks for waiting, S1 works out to -0.11 mag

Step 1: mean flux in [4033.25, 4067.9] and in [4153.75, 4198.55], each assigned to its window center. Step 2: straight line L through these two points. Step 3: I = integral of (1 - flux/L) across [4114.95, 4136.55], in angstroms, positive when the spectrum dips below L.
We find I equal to -2.34 angstroms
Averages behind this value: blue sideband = 10.5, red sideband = 10.4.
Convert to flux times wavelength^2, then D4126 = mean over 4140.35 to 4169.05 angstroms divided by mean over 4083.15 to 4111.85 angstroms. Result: 0.9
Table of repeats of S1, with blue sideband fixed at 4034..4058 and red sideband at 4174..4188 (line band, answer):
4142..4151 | -0.09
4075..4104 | -0.14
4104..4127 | -0.10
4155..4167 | 0.02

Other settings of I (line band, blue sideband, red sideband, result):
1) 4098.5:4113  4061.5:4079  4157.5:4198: -0.3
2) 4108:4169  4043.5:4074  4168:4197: -2.3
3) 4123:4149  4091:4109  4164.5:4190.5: -0.3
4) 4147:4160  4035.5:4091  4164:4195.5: 0.1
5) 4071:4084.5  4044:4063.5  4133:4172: -0.2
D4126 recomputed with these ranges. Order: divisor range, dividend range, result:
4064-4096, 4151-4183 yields 0.93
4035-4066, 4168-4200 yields 1.07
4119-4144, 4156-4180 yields 0.93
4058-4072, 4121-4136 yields 1.05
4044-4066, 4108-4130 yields 1.11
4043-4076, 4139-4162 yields 1.05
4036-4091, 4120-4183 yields 1.05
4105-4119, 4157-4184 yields 0.93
